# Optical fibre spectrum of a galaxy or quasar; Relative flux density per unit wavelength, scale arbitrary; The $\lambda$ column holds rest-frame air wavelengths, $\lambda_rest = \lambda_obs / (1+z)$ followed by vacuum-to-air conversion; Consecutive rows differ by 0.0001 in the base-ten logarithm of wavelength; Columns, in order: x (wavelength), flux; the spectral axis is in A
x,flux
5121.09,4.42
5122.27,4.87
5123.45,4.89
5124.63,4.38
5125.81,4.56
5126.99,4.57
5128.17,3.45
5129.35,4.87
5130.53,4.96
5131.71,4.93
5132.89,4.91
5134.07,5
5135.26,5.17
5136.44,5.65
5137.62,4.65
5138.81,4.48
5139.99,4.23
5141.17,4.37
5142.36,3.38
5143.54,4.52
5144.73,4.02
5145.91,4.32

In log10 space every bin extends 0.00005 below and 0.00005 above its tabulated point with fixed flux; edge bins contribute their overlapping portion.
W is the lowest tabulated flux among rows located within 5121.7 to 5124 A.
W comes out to 4.87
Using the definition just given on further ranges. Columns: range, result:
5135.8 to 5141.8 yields 4.23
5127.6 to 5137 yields 3.45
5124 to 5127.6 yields 4.38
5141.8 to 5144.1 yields 3.38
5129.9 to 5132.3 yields 4.93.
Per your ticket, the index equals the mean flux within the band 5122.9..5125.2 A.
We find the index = 4.63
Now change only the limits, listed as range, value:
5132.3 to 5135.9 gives 5.03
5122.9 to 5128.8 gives 4.37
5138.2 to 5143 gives 4.12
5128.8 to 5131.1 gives 4.92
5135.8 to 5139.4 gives 4.93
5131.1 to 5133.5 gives 4.93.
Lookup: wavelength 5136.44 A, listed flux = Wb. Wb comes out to 5.65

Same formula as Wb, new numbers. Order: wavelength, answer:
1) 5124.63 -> 4.38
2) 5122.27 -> 4.87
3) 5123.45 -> 4.89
